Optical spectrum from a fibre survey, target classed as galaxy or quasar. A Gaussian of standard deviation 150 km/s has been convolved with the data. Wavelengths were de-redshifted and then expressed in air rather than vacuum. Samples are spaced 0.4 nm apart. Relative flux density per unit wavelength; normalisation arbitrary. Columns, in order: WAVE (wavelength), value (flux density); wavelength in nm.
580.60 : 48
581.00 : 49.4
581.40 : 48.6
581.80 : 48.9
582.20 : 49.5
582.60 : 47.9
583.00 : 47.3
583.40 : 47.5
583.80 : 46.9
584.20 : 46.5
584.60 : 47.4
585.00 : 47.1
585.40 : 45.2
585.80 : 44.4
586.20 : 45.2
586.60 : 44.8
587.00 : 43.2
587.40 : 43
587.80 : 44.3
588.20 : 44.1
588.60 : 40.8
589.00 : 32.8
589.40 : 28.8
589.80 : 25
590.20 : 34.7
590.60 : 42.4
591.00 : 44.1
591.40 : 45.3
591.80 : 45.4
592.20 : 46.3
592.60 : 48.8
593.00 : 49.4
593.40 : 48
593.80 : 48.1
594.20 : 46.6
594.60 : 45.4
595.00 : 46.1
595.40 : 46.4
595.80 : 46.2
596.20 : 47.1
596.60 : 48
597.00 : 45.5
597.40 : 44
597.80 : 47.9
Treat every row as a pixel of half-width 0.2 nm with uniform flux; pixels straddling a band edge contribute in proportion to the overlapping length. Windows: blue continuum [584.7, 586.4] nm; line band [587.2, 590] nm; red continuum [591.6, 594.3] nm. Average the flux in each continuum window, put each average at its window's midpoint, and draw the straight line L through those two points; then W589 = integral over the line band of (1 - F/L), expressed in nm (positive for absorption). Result 0.57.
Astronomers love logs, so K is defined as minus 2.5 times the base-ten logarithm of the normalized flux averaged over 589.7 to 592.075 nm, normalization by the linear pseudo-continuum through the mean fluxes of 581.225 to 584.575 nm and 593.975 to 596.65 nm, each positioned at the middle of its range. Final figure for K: 0.17 mag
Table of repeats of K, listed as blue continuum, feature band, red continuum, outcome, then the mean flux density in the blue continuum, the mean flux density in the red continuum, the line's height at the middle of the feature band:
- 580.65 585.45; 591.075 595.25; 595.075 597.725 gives 0.00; 47.8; 46.3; 46.6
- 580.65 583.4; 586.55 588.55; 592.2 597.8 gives 0.10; 48.5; 46.9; 47.8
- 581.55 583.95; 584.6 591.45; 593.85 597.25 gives 0.16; 48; 46.5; 47.4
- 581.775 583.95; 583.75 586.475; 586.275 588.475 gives 0.00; 48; 43.9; 45.9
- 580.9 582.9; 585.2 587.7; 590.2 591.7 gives 0.04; 48.8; 42.8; 45.8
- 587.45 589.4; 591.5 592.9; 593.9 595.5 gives -0.08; 39.5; 46.2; 43.5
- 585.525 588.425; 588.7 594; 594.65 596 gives 0.09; 44.1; 46.1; 45.2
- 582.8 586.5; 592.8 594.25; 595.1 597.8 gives -0.04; 46.3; 46.3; 46.3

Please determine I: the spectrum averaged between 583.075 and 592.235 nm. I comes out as 42.4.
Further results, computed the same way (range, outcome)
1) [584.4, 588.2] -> 44.9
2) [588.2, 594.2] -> 41.7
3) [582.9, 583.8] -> 47.3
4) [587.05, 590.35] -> 37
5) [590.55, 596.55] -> 46.5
